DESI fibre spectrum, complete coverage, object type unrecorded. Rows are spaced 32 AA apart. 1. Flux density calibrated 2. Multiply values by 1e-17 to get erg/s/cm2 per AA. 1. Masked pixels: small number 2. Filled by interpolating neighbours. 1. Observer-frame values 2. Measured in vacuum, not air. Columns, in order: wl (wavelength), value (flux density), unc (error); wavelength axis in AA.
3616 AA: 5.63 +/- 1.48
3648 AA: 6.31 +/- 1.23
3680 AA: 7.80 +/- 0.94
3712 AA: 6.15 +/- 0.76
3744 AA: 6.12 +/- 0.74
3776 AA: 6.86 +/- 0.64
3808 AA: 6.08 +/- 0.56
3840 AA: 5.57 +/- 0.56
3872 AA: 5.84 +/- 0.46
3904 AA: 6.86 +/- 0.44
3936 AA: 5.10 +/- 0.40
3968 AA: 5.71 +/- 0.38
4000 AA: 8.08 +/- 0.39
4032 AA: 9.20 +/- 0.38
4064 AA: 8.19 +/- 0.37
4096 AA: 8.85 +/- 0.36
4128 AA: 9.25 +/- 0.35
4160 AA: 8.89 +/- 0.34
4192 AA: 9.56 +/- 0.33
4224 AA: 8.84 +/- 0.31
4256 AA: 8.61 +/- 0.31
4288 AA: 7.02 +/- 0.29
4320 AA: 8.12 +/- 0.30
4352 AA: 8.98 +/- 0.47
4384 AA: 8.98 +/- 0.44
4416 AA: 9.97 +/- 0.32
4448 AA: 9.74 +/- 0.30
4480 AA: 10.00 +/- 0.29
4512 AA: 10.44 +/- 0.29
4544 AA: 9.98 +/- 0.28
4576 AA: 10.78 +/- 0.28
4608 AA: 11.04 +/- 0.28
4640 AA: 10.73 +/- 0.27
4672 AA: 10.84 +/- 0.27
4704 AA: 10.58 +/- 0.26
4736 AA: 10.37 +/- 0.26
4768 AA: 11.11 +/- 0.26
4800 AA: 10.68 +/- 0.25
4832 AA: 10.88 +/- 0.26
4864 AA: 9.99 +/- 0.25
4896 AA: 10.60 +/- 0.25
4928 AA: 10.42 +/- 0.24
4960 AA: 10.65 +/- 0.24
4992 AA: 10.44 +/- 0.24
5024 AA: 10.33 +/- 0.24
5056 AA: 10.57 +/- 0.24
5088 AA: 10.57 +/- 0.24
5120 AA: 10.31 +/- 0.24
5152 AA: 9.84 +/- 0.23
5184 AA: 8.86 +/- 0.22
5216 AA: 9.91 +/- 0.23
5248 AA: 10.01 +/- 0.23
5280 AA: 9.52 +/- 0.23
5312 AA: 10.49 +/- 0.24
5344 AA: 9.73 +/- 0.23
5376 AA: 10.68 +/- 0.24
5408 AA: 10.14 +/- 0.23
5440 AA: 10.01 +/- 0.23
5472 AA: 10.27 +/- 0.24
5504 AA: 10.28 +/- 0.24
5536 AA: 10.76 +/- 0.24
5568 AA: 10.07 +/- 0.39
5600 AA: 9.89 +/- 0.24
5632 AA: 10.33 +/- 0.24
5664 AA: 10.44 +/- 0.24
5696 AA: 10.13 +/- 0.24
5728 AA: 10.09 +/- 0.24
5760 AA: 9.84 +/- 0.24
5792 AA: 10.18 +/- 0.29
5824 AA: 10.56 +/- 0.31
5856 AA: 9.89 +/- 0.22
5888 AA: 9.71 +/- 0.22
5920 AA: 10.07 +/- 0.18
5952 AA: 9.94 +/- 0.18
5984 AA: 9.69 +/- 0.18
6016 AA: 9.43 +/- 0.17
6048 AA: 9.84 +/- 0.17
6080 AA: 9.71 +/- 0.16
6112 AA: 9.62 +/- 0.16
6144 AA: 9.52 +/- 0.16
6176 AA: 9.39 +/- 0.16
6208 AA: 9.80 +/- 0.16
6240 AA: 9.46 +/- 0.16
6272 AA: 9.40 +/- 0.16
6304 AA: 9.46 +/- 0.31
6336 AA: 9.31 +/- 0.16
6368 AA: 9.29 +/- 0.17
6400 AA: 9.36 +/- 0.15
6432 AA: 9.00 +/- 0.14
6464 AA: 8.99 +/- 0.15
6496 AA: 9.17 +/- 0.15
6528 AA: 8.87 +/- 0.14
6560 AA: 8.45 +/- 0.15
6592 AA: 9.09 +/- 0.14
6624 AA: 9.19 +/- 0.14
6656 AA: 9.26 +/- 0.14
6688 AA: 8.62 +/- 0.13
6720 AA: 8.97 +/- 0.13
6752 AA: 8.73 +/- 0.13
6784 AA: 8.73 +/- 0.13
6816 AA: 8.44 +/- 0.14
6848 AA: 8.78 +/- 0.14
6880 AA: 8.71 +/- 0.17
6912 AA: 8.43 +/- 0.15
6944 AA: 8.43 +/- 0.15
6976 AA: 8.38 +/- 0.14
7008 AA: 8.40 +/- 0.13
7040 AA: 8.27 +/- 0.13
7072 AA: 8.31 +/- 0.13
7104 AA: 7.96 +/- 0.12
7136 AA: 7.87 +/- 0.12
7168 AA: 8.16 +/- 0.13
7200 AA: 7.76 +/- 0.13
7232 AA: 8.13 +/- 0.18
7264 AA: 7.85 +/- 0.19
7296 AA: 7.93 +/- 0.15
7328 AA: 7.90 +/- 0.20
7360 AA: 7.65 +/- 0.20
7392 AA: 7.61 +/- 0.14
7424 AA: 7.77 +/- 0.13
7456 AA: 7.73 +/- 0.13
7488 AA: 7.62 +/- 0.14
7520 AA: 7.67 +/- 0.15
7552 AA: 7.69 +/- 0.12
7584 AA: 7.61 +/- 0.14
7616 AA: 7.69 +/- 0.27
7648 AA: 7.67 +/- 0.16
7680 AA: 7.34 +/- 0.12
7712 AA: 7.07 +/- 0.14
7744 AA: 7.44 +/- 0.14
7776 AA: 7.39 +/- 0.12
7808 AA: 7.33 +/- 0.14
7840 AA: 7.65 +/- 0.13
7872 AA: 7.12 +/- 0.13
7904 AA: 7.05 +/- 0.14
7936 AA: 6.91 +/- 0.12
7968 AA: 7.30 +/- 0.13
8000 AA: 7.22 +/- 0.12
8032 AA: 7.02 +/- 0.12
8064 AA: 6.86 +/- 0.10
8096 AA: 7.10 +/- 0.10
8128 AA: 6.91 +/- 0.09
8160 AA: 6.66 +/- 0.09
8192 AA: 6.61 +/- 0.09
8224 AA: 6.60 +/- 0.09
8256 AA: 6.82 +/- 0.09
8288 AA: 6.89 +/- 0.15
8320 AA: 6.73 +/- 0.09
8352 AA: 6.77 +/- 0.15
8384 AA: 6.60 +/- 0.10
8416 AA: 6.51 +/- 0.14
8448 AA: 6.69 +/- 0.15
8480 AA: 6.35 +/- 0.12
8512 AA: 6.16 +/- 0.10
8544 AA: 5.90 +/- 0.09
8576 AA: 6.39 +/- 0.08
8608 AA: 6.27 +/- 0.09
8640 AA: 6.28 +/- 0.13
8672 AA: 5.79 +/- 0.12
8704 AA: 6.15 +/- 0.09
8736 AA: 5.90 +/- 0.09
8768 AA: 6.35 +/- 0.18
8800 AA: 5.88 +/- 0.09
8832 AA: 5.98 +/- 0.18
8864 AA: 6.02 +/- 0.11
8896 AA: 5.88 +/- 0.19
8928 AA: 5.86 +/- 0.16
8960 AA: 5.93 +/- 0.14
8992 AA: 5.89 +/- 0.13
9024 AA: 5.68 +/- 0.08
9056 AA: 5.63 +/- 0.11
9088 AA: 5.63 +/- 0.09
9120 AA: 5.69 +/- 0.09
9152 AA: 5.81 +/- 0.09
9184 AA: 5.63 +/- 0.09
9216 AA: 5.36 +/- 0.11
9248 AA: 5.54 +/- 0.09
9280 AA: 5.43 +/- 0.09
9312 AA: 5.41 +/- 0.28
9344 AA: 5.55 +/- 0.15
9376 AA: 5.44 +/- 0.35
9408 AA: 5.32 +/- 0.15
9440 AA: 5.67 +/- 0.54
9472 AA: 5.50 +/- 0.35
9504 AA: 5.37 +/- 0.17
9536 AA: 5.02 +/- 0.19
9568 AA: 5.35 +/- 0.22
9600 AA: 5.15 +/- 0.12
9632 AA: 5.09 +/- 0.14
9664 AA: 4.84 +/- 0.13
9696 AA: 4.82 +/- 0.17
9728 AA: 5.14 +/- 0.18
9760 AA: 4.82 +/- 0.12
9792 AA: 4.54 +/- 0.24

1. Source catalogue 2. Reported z 0.000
